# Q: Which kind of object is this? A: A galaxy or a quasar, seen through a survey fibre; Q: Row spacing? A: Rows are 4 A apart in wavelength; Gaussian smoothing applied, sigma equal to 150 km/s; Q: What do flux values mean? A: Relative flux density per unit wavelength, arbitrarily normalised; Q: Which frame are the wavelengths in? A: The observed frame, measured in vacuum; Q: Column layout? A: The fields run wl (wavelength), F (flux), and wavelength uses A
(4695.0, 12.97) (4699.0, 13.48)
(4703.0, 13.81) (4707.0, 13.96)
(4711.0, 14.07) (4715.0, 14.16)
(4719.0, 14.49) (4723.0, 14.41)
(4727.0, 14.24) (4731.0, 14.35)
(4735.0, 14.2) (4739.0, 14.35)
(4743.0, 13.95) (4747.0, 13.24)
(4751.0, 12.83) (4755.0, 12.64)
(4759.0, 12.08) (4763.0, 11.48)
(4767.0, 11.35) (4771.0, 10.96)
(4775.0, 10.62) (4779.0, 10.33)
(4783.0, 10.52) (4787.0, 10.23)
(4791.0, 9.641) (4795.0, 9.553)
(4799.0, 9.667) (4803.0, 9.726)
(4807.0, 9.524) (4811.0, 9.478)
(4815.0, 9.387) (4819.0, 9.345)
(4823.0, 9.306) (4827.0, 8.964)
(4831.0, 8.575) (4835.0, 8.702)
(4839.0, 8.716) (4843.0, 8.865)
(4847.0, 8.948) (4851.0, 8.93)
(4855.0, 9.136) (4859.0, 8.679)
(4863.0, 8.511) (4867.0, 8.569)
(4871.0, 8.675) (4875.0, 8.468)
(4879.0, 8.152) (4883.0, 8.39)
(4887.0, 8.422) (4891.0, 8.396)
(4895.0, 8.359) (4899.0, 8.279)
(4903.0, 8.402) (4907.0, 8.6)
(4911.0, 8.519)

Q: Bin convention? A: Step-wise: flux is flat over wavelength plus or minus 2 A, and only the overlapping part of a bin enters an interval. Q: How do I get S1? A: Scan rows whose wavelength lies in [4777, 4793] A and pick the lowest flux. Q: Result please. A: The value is 9.641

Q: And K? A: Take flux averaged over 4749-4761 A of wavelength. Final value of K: 12.5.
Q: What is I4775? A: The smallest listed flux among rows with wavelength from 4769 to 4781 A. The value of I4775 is 10.33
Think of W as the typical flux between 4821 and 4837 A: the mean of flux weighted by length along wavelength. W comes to 8.89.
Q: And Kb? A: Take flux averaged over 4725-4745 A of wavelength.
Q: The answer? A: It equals 14.2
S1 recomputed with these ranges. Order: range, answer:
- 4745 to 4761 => 12.08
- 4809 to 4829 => 8.964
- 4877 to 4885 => 8.152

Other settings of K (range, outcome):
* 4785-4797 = 9.81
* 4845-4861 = 8.92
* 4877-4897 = 8.34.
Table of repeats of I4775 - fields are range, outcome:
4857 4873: 8.511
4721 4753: 12.83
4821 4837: 8.575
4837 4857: 8.716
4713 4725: 14.16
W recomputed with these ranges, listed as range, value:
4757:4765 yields 11.8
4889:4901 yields 8.34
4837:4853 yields 8.86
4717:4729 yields 14.4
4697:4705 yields 13.6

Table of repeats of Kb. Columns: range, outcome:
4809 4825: 9.38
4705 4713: 14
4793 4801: 9.61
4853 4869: 8.72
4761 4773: 11.3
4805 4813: 9.5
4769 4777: 10.8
